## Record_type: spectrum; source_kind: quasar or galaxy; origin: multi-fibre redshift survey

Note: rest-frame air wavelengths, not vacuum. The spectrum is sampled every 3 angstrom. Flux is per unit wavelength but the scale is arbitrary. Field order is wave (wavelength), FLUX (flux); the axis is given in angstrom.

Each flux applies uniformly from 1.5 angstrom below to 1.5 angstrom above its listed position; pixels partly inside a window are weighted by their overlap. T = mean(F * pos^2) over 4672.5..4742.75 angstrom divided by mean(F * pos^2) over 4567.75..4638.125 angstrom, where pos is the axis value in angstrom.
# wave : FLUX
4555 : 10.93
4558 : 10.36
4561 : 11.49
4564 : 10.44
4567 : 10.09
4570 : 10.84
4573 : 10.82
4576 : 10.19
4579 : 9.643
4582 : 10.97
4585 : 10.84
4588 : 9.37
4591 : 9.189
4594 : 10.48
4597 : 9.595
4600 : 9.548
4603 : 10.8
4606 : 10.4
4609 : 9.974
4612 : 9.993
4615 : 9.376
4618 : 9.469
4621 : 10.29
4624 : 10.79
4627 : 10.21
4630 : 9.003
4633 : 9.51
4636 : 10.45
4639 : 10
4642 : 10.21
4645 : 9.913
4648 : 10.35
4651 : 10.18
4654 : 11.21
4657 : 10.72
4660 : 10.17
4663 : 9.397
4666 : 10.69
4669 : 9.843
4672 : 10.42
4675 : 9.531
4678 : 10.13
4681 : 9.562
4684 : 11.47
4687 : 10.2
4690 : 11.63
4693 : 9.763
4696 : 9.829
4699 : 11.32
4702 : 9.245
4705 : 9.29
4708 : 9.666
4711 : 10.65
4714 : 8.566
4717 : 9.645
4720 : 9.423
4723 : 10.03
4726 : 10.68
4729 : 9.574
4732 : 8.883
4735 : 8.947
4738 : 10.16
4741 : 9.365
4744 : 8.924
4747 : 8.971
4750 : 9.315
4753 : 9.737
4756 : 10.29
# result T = 1.0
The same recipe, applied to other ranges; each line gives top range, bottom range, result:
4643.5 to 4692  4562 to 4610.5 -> 1.05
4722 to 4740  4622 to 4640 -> 1.01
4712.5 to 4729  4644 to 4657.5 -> 0.95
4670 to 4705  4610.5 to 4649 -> 1.05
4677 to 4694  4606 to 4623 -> 1.09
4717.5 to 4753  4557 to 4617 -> 0.99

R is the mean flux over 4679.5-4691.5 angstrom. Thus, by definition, 10.7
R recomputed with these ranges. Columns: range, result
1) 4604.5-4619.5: 9.84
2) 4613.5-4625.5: 9.98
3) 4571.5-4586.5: 10.5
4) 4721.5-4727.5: 10.4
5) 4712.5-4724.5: 9.42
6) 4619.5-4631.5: 10.1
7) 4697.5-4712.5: 10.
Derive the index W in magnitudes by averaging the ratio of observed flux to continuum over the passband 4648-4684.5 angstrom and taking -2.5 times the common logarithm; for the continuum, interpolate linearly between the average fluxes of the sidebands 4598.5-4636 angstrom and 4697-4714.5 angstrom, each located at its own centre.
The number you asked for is -0.037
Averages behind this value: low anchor 9.97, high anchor 9.86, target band 10.2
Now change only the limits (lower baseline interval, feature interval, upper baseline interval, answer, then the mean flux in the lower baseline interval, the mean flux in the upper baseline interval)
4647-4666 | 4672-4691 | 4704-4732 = -0.03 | 10.4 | 9.69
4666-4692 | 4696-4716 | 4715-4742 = 0.02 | 10.4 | 9.62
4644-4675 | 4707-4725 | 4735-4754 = 0.00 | 10.3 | 9.37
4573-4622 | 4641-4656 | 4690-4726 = -0.05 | 10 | 9.88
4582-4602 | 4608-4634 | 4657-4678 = 0.02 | 9.95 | 10.1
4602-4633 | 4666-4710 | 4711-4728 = -0.04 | 9.99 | 9.75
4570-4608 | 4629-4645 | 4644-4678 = 0.04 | 10.2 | 10.2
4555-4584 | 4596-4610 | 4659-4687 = 0.04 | 10.6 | 10.1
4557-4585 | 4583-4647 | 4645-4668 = 0.05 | 10.6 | 10.3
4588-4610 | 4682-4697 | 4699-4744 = -0.09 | 9.96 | 9.62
